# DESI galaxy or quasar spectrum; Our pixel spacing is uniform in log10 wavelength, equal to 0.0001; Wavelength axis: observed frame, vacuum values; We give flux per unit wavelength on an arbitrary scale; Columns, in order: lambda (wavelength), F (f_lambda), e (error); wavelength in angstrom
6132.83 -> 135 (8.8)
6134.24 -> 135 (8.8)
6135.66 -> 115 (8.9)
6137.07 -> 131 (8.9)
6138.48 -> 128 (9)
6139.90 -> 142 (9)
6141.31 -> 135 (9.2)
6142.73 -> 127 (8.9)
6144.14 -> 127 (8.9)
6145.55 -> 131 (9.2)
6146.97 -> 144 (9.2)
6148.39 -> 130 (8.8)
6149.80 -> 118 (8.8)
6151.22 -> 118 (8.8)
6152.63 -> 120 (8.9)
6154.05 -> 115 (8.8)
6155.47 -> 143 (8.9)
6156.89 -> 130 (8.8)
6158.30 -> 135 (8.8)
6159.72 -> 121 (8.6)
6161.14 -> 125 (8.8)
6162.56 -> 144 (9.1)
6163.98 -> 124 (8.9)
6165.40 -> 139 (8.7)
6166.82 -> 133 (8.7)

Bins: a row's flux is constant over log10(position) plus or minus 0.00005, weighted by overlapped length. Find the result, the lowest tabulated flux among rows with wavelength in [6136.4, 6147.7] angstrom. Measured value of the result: 127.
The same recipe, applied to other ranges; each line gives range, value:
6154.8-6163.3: 121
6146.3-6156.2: 115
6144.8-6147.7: 131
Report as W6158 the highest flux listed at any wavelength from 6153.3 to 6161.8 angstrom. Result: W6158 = 143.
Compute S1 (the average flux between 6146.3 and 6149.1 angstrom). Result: 137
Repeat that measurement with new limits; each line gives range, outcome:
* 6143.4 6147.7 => 134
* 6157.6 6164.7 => 130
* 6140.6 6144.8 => 130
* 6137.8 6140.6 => 135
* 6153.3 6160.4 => 129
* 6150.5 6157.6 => 125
